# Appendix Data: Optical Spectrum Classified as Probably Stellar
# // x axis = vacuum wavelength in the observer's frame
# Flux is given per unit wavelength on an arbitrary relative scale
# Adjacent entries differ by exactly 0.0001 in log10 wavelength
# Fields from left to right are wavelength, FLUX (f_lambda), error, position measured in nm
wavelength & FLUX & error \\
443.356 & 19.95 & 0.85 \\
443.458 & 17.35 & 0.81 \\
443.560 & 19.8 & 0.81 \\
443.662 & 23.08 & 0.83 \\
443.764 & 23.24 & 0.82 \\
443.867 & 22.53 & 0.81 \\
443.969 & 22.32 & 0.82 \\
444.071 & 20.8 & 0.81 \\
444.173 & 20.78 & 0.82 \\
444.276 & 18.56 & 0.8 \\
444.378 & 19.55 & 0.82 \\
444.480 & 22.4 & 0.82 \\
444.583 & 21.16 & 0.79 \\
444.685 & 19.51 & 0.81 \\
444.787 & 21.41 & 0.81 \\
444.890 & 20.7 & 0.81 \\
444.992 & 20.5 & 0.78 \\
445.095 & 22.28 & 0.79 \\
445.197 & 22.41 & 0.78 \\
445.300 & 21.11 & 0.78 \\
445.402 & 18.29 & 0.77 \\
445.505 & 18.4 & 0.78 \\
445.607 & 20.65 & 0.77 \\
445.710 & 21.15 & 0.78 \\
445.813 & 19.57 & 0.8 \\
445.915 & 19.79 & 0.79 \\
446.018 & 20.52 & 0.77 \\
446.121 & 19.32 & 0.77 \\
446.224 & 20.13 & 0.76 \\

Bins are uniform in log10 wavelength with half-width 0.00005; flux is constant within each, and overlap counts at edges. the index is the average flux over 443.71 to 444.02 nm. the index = 22.7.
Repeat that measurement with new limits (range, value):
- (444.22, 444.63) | 20.4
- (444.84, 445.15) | 21.2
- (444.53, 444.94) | 20.7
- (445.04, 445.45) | 21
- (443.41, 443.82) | 20.9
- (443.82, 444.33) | 21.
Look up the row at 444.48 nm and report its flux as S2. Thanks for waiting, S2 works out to 22.4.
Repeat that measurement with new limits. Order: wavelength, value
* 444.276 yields 18.56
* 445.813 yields 19.57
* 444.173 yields 20.78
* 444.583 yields 21.16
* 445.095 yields 22.28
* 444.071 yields 20.8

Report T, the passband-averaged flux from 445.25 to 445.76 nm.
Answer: 19.9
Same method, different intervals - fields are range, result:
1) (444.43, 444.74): 21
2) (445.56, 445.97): 20.3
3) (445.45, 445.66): 19.5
